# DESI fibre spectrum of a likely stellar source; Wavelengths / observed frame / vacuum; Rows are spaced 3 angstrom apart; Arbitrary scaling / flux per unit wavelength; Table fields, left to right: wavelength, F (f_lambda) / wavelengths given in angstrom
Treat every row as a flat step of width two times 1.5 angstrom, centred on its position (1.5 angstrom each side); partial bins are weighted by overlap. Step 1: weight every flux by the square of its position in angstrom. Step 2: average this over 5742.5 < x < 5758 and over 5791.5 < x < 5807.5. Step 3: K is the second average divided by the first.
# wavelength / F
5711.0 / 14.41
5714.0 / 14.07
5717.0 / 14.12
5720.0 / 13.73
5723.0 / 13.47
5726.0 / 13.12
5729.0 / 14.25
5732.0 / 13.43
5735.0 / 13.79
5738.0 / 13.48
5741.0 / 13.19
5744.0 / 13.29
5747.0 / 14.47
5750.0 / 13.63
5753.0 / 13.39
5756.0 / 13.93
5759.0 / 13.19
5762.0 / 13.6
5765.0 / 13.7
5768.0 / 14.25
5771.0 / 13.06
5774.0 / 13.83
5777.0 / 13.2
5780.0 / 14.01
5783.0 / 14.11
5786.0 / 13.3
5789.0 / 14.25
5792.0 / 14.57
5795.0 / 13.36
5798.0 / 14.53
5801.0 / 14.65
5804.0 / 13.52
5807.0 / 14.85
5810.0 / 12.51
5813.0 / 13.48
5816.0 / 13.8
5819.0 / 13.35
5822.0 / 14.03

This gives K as 1.05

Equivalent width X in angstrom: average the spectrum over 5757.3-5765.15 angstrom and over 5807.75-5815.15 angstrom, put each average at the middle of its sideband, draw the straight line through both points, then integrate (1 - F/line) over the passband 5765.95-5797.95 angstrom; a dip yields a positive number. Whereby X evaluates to -1.1 angstrom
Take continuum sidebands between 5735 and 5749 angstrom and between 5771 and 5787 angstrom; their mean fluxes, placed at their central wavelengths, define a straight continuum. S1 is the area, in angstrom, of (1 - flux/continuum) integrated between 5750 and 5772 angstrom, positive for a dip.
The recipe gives 0.1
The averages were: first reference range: 13.6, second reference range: 13.6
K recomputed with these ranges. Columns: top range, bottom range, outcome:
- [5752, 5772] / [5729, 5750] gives 1.00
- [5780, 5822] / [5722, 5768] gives 1.04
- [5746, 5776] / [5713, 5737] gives 1.01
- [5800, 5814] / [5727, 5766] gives 1.03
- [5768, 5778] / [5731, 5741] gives 1.01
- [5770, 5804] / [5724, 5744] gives 1.05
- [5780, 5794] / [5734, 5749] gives 1.04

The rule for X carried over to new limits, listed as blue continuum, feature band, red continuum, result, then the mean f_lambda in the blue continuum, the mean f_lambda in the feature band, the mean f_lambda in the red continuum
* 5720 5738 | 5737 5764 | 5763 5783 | 0.16 angstrom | 13.6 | 13.6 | 13.7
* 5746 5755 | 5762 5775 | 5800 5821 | 0.08 angstrom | 13.8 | 13.7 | 13.7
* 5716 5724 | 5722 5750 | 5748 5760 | 0.14 angstrom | 13.8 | 13.6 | 13.6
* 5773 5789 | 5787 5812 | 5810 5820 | -0.83 angstrom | 13.7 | 14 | 13.4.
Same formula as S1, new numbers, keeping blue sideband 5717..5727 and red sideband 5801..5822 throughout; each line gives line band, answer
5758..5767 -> 0.0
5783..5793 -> -0.3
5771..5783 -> 0.0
